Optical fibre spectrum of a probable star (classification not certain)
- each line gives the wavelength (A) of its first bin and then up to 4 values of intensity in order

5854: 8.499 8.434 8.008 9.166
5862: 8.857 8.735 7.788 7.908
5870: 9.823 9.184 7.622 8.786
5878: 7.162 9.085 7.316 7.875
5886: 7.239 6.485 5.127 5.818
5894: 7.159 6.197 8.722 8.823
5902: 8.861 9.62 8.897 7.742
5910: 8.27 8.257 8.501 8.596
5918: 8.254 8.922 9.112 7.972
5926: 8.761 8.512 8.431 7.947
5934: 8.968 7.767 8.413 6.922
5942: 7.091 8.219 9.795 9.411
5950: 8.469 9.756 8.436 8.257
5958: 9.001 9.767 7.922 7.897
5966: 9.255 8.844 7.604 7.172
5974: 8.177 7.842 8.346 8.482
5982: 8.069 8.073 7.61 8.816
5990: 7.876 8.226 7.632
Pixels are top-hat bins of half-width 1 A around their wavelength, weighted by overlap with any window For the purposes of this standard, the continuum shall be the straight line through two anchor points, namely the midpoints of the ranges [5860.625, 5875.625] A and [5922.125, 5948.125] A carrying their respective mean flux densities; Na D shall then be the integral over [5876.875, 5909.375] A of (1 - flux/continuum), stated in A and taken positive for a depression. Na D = 3.2 A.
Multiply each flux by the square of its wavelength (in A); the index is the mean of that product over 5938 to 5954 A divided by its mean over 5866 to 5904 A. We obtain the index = 1.1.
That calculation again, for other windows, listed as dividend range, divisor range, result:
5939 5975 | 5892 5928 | 1.03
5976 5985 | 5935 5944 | 1.09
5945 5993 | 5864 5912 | 1.10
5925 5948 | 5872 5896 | 1.16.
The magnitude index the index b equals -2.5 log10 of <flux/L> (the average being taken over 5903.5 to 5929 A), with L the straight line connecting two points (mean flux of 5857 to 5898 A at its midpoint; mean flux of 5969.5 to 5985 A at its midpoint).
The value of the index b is -0.09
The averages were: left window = 7.79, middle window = 8.55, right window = 7.98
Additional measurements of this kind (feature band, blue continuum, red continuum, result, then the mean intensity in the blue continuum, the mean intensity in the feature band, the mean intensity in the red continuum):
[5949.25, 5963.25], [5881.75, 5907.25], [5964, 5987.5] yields -0.10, 7.56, 8.79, 8.14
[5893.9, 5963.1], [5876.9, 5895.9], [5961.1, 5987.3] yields -0.13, 7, 8.47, 8.11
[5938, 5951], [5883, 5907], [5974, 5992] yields -0.06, 7.57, 8.33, 8.15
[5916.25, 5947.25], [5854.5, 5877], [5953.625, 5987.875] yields 0.01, 8.57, 8.35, 8.29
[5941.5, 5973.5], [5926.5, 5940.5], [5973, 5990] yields -0.05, 8.2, 8.57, 8.16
